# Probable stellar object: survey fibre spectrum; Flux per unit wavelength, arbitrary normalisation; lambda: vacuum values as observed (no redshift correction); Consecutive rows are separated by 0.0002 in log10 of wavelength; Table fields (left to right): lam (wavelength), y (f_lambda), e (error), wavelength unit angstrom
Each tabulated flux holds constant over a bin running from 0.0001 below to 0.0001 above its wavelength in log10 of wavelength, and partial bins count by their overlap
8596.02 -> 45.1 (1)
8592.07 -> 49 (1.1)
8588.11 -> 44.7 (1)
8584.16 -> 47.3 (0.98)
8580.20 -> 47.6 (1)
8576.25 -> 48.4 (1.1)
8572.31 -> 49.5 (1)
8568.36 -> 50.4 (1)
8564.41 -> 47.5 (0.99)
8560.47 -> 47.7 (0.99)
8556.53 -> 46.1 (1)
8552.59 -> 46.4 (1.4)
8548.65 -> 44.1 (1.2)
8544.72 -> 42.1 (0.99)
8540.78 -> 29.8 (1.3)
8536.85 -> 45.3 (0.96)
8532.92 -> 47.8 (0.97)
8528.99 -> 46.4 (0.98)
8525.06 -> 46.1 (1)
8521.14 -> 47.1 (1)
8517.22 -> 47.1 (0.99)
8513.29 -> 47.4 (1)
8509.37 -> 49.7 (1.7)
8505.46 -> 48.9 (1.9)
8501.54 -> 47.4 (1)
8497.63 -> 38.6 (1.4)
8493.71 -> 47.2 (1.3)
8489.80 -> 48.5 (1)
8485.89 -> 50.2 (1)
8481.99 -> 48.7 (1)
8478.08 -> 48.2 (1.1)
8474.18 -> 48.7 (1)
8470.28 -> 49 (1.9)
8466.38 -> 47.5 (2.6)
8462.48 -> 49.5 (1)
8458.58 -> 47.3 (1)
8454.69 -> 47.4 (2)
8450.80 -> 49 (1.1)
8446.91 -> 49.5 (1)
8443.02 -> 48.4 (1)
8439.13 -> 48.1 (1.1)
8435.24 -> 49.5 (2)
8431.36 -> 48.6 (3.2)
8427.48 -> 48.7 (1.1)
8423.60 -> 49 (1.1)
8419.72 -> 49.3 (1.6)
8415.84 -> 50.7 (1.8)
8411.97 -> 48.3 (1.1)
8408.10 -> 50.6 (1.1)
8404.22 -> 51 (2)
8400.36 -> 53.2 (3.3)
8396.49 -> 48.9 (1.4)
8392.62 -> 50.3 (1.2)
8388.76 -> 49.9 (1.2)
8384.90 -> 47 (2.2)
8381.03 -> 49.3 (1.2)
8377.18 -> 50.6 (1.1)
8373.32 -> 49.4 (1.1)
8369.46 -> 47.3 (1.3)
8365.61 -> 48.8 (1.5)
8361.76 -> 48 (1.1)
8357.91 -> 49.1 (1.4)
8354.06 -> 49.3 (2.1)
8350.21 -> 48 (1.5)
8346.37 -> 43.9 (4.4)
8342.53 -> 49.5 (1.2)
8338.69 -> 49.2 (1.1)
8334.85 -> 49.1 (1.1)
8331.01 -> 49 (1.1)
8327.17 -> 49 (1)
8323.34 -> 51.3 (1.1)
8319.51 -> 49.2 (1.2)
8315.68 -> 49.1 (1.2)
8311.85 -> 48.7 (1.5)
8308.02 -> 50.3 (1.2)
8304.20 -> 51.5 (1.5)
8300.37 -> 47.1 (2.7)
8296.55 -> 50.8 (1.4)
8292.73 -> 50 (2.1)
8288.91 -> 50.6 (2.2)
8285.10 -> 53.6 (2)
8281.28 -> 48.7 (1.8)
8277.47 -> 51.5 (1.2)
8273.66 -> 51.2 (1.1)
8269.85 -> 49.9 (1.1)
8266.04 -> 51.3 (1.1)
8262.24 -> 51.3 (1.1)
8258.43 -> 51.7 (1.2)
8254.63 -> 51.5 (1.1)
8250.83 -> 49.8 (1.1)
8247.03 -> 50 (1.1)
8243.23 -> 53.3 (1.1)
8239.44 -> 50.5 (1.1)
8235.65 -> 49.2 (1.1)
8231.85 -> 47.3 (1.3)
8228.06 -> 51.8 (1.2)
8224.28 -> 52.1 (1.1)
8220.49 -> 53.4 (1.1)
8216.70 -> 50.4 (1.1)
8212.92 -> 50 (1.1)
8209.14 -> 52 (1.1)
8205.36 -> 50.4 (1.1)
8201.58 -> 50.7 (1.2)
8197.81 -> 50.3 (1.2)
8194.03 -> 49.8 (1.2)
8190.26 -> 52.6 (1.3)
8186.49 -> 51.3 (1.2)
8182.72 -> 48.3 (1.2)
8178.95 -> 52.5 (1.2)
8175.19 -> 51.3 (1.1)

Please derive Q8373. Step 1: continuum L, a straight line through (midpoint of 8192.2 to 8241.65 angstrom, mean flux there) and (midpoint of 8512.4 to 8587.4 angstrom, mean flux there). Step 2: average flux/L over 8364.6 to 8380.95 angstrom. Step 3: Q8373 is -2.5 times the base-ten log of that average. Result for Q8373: -0.01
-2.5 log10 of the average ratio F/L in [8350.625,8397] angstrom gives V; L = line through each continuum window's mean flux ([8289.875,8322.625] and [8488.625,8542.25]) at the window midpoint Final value -0.01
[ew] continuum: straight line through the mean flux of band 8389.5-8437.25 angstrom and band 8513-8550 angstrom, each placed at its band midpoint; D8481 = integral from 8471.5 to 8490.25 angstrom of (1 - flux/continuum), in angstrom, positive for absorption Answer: -0.9 angstrom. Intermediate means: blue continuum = 49.8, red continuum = 44.2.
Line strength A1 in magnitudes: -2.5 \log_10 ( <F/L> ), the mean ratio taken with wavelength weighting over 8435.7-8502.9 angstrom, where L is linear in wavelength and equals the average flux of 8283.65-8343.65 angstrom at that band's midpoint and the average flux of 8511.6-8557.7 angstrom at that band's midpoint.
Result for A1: -0.04 mag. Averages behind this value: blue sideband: 49.8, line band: 47.9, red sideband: 44.6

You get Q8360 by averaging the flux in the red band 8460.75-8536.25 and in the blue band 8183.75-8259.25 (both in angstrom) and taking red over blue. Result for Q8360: 0.93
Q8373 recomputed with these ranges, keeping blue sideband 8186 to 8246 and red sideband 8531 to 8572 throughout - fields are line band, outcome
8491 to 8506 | 0.012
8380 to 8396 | -0.028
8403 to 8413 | -0.056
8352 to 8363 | -0.010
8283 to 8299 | -0.032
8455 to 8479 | -0.043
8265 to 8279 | -0.022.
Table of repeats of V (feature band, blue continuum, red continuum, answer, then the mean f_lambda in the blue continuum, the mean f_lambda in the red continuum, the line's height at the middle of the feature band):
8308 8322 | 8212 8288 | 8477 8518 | 0.016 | 50.9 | 47.4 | 50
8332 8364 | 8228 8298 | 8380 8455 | 0.037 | 50.7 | 49.4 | 50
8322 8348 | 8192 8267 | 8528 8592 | 0.012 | 50.8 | 45.8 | 49.2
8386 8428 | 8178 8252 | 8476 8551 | -0.053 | 50.8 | 45.8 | 47.6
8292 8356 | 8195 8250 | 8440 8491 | 0.017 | 50.8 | 48.6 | 49.9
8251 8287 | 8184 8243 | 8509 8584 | -0.023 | 50.8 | 46.1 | 50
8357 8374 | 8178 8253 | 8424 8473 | 0.021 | 50.8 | 48.6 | 49.3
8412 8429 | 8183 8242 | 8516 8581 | -0.036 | 50.8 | 45.8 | 47.7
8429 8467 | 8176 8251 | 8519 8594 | -0.023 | 50.8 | 46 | 47.5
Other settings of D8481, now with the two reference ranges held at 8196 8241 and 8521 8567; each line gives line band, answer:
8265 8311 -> -1.0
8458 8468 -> -0.4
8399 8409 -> -0.9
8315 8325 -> -0.2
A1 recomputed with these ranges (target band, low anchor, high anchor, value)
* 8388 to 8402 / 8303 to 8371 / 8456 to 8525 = -0.047 mag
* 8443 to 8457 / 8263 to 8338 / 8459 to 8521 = -0.008 mag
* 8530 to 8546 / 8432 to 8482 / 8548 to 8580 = 0.155 mag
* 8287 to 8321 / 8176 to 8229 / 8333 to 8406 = 0.003 mag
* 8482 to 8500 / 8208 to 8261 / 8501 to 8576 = 0.011 mag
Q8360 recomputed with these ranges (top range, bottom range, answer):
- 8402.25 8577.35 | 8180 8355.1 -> 0.95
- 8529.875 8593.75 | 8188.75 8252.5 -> 0.90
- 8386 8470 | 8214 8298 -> 0.97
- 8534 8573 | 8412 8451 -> 0.91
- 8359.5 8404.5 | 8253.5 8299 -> 0.97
